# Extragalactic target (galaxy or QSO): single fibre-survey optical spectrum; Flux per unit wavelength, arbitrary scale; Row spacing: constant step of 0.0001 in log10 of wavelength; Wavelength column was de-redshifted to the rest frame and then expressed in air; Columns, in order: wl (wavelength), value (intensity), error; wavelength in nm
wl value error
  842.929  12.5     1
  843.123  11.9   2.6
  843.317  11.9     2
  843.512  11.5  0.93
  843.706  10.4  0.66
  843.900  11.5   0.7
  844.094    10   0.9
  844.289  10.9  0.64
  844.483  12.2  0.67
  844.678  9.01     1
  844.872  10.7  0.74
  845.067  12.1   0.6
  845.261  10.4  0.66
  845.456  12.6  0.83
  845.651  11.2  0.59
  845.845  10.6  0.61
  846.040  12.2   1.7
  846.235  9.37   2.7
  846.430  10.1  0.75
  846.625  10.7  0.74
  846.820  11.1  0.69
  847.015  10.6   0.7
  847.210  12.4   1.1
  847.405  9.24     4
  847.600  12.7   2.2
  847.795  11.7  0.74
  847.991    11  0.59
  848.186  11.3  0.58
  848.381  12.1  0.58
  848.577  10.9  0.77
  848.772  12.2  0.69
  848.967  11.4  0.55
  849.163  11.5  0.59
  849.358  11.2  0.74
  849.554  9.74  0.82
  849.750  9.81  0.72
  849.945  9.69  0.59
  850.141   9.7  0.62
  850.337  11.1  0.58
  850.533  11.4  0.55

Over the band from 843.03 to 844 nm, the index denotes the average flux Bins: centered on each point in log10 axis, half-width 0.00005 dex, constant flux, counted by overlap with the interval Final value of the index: 11.4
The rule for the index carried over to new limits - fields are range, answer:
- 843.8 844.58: 11.2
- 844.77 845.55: 11.4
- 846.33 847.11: 10.6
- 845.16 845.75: 11.4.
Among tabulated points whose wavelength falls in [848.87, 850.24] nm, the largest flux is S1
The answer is 11.5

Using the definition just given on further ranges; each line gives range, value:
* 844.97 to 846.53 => 12.6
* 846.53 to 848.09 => 12.7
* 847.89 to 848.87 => 12.2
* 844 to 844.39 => 10.9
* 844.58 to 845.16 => 12.1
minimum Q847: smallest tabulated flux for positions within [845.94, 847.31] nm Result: 9.37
